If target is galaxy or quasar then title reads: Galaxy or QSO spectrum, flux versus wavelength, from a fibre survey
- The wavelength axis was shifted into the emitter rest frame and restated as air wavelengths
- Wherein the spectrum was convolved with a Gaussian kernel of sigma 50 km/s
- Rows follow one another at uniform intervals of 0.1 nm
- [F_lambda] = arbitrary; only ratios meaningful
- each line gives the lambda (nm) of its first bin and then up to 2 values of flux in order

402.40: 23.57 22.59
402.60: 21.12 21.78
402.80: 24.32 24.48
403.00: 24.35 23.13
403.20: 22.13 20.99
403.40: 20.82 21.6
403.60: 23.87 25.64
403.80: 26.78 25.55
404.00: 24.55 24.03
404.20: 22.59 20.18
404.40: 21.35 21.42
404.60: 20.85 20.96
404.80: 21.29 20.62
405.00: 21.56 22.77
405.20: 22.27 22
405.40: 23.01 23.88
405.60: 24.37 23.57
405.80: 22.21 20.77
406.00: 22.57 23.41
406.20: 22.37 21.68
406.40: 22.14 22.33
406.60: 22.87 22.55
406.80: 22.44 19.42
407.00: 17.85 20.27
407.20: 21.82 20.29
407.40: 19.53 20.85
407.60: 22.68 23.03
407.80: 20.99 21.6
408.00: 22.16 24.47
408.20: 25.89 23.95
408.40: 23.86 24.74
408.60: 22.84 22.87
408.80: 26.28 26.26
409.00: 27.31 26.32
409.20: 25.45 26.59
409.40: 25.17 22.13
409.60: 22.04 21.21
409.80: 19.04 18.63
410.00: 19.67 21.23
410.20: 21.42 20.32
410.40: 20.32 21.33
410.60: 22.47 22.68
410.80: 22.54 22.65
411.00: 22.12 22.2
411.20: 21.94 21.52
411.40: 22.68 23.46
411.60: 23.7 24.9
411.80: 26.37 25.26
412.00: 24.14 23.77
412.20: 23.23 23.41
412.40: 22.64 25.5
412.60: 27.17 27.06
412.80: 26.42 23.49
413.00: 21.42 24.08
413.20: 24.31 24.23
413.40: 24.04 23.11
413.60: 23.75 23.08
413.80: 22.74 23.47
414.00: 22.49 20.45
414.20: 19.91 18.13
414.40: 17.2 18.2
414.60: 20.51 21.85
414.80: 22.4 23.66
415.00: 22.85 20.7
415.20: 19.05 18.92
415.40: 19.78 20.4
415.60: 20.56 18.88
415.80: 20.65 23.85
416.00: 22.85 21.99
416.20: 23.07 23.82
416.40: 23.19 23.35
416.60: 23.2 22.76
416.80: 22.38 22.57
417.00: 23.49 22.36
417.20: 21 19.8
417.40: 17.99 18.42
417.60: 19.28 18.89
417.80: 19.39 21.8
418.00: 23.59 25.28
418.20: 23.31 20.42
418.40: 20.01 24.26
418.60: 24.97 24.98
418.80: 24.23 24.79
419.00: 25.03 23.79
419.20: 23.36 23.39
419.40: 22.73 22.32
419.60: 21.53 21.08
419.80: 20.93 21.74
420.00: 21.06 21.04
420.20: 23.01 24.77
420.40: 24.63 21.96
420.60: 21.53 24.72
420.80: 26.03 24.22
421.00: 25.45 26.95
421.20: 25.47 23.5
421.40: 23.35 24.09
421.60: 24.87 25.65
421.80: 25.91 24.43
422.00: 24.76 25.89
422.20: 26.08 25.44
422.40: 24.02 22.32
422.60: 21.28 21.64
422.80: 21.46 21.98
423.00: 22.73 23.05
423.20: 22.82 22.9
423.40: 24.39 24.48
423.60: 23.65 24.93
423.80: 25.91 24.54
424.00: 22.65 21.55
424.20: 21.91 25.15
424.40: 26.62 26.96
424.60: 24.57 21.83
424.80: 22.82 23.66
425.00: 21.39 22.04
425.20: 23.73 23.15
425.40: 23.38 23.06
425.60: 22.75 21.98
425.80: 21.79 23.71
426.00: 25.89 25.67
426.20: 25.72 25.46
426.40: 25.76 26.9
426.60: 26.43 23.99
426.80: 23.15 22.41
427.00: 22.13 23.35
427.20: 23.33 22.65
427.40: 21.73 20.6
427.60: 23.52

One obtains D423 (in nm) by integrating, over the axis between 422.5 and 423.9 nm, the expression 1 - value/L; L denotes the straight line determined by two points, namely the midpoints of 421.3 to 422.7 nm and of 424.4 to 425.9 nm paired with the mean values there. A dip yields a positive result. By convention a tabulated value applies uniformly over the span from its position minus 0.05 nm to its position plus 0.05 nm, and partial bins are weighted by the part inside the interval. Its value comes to 0.042 nm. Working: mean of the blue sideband 24.3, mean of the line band 23.2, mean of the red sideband 23.2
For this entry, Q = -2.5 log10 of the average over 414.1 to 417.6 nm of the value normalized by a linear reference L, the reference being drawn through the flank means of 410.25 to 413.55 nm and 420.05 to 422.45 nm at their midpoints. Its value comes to 0.13 mag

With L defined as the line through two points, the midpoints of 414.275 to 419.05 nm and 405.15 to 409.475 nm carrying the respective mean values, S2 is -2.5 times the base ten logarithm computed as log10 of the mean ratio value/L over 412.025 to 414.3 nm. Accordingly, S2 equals -0.06 mag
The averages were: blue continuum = 22.9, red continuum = 21.7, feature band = 23.5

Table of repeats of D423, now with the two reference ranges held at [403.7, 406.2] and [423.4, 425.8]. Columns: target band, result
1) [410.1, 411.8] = 0.043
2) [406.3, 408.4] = 0.081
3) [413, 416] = 0.207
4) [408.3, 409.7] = -0.107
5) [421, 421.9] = -0.059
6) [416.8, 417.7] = 0.101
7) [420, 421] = -0.006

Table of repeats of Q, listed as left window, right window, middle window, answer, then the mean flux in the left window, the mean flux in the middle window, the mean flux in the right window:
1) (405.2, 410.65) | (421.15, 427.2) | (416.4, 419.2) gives 0.049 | 22.5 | 22.3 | 23.9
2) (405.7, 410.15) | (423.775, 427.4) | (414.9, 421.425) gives 0.041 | 22.6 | 22.4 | 23.8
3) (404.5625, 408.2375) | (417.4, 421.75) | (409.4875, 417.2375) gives 0.010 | 22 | 22.3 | 23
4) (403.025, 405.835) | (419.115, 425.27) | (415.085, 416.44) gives 0.097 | 22.7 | 21.3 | 23.6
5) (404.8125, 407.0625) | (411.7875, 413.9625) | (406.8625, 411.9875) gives 0.023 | 22.1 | 22.7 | 24.2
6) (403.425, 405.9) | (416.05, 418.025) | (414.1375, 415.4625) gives 0.080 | 22.7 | 20.2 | 21.6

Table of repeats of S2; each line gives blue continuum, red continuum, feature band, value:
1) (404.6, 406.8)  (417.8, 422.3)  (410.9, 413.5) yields -0.05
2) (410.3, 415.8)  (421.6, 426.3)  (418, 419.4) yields -0.02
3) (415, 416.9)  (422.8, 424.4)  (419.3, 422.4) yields -0.04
